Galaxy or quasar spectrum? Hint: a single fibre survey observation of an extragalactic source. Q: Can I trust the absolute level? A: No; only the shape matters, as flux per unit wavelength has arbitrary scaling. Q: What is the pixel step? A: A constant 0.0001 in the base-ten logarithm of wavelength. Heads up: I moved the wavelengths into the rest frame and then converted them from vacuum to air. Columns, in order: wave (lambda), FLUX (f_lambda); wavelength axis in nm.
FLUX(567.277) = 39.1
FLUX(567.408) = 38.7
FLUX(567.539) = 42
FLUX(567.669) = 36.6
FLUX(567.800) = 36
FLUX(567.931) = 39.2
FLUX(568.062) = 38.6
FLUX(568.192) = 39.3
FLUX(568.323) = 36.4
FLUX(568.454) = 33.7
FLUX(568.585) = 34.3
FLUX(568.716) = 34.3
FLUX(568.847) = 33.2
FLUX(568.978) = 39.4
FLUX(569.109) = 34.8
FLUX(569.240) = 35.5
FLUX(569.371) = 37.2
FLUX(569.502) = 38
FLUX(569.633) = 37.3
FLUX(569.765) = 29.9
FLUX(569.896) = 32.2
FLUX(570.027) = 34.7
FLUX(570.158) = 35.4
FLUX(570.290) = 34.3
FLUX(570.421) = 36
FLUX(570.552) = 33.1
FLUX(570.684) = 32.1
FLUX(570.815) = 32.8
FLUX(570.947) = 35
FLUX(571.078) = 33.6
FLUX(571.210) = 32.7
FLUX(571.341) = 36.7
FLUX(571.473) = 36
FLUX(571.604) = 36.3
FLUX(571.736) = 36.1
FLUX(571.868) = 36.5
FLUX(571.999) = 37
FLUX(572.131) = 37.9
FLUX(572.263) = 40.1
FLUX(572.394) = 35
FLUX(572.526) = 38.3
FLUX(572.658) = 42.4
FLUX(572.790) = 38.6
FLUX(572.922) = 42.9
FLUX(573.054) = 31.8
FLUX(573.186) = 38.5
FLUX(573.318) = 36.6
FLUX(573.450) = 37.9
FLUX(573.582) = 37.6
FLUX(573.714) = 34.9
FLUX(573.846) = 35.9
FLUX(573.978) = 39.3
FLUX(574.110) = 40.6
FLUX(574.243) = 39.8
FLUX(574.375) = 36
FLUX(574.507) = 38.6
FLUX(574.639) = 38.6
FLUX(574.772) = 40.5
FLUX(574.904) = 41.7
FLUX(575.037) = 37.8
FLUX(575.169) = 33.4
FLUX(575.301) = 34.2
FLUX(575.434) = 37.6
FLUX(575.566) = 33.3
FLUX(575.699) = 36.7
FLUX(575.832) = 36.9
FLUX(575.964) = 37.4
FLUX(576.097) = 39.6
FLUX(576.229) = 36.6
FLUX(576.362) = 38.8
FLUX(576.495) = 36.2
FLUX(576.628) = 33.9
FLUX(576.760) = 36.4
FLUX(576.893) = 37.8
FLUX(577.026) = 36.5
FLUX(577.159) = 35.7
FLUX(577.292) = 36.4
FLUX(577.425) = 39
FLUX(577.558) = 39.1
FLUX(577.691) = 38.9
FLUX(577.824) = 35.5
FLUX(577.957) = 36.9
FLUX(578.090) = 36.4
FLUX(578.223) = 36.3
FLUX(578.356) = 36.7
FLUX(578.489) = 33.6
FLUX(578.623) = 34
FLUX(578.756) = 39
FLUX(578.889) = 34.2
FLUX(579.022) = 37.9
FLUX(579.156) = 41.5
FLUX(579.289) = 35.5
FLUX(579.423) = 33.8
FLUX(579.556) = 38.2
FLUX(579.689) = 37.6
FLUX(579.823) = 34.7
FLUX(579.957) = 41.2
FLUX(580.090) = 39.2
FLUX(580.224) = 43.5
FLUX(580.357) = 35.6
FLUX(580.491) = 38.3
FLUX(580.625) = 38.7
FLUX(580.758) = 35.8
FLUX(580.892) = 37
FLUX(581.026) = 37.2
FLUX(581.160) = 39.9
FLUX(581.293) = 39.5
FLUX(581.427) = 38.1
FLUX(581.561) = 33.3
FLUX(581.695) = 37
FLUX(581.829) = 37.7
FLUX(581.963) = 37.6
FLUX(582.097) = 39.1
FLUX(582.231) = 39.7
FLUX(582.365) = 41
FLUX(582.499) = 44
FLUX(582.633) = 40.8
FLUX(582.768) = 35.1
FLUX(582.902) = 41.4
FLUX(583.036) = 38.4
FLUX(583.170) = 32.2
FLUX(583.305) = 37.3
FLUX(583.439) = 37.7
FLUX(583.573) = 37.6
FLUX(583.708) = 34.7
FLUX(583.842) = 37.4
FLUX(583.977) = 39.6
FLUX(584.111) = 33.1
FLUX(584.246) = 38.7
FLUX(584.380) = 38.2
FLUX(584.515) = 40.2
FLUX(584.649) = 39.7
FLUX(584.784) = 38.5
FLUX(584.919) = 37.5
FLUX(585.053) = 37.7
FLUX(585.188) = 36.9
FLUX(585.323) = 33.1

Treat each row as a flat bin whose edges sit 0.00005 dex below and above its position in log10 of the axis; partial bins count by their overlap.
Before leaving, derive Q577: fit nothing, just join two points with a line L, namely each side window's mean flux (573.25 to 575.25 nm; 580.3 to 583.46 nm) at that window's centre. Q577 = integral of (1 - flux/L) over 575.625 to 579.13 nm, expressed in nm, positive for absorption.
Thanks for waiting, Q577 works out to 0.11 nm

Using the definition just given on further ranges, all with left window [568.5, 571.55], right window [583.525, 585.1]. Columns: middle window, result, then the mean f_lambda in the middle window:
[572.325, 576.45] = -0.235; 37.7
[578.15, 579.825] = 0.008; 36.5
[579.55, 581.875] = -0.059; 37.9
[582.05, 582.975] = -0.069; 40.2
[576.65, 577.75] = -0.033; 37.3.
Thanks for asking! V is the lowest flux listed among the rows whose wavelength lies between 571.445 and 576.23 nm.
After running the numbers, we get 31.8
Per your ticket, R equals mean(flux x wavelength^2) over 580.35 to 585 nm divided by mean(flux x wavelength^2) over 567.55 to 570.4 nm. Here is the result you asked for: 1.1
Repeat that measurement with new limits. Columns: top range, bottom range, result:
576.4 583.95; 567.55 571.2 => 1.10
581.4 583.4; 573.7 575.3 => 1.03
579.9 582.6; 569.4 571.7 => 1.16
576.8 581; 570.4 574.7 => 1.03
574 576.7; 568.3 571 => 1.10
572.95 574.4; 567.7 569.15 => 1.05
